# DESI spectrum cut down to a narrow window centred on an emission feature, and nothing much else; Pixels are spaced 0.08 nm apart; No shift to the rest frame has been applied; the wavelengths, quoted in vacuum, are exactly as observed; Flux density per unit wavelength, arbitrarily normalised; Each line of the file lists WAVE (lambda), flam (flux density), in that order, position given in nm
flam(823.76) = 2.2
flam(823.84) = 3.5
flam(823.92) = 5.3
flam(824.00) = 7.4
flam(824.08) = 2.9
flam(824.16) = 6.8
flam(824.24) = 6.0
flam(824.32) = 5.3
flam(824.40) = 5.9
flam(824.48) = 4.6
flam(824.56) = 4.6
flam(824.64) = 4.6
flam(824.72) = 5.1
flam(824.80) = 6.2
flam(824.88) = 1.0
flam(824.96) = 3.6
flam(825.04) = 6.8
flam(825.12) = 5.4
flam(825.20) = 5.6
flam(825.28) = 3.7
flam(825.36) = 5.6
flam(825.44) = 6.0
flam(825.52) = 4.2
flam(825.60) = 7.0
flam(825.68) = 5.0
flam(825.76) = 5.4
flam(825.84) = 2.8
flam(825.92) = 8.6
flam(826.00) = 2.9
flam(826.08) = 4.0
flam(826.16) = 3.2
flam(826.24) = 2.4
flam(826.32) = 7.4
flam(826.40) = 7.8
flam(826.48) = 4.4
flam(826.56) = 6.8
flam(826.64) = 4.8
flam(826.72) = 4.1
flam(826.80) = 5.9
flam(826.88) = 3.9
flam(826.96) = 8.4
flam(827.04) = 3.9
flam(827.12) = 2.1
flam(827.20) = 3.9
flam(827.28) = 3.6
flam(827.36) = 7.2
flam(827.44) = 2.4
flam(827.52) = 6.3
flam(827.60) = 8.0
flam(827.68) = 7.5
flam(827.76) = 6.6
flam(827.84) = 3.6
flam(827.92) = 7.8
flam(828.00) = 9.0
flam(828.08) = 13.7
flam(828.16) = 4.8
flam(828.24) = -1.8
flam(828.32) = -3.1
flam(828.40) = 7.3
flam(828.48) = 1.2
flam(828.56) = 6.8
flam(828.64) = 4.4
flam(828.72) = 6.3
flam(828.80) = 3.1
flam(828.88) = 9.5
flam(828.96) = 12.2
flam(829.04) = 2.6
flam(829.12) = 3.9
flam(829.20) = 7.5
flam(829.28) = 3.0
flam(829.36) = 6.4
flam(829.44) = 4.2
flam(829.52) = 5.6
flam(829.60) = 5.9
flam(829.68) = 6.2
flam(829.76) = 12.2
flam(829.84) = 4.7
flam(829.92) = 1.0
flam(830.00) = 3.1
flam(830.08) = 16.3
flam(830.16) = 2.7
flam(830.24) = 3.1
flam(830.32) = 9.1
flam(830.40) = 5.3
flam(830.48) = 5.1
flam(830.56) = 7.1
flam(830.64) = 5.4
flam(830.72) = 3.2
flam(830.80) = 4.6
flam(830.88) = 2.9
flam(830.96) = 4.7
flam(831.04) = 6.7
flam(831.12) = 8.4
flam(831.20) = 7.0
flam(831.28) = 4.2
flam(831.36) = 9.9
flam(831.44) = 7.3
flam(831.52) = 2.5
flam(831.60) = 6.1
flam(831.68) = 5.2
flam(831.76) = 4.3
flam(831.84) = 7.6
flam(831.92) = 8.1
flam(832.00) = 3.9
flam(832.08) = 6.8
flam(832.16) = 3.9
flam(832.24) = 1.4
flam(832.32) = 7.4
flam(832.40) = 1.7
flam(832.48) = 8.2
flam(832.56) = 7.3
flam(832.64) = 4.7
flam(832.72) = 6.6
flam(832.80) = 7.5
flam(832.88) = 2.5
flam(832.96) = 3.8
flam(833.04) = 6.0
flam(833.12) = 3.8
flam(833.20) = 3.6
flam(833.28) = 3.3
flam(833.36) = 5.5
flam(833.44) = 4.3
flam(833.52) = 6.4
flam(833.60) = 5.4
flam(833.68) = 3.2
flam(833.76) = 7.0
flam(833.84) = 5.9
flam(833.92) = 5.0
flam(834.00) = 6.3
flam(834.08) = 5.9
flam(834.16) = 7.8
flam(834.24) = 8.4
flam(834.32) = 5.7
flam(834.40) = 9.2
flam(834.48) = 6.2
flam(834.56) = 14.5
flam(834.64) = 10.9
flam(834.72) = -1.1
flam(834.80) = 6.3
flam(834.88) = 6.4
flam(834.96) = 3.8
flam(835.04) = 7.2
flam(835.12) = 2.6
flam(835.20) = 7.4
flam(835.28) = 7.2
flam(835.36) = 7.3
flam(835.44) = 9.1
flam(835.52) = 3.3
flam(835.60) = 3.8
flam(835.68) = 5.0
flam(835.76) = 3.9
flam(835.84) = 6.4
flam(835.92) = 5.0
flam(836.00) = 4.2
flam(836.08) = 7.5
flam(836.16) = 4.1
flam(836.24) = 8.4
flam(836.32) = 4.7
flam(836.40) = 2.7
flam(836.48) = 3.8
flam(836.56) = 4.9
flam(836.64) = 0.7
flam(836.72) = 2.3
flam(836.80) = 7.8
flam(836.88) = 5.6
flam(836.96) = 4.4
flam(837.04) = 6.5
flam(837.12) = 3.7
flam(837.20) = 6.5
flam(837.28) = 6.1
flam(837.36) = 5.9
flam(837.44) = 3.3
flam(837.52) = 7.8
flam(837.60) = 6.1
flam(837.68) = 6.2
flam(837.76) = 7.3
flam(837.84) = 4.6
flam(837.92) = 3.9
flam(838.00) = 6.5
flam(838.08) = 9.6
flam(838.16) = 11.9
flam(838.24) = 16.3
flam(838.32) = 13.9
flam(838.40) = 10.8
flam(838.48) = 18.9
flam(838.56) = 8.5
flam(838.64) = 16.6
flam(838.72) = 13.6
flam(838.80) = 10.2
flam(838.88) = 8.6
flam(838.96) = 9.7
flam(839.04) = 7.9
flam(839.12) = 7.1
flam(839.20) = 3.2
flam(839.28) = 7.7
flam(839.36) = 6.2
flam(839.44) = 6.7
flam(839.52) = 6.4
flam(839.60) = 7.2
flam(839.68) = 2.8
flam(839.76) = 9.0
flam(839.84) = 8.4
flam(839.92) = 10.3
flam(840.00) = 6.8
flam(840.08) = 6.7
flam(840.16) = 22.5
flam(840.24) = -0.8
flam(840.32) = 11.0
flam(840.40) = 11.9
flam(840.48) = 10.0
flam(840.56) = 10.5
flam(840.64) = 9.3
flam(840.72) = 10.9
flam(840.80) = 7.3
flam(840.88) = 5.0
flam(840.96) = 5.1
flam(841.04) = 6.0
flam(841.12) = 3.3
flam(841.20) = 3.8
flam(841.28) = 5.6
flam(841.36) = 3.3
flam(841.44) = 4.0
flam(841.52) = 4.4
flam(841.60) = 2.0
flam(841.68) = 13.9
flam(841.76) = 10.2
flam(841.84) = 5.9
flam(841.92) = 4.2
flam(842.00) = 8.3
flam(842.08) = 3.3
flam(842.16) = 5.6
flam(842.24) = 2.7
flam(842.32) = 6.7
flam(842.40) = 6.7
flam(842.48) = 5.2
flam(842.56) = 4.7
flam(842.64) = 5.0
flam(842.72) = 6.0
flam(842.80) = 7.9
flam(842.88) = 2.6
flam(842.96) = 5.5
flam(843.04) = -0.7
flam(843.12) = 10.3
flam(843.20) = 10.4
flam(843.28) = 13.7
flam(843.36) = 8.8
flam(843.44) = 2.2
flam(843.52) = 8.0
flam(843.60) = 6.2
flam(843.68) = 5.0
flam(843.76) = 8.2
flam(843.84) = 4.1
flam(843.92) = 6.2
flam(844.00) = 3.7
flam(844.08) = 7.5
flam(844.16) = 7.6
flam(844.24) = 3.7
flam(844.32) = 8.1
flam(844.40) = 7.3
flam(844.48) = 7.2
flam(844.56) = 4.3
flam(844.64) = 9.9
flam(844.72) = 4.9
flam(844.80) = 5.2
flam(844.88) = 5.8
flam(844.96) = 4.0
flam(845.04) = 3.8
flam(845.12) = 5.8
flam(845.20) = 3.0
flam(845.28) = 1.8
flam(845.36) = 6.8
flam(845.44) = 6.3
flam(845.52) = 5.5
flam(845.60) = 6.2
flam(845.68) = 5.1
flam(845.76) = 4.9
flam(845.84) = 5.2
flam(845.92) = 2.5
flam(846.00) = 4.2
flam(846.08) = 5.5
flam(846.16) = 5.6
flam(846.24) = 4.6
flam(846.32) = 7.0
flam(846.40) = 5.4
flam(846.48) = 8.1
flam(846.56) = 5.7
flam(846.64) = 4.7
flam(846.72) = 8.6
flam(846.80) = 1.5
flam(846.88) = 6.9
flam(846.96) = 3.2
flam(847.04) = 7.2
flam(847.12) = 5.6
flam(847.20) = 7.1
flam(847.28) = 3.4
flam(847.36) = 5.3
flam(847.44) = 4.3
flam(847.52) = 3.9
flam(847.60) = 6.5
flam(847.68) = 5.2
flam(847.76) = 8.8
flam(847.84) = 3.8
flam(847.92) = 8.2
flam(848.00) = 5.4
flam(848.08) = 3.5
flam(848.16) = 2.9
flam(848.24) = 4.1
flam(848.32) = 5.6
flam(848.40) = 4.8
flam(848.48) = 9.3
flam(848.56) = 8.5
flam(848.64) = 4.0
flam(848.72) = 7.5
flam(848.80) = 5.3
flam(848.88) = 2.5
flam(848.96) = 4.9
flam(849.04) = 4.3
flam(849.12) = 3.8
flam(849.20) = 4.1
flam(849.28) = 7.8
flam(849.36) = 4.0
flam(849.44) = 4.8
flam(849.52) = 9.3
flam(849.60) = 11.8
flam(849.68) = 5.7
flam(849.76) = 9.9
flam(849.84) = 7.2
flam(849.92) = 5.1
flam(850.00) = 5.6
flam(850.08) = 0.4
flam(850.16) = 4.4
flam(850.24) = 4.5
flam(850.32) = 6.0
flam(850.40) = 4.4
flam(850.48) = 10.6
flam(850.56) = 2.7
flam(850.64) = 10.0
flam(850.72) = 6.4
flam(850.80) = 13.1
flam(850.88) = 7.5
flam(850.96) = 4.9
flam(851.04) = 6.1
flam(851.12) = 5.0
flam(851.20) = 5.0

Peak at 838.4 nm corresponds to [S II] 6716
